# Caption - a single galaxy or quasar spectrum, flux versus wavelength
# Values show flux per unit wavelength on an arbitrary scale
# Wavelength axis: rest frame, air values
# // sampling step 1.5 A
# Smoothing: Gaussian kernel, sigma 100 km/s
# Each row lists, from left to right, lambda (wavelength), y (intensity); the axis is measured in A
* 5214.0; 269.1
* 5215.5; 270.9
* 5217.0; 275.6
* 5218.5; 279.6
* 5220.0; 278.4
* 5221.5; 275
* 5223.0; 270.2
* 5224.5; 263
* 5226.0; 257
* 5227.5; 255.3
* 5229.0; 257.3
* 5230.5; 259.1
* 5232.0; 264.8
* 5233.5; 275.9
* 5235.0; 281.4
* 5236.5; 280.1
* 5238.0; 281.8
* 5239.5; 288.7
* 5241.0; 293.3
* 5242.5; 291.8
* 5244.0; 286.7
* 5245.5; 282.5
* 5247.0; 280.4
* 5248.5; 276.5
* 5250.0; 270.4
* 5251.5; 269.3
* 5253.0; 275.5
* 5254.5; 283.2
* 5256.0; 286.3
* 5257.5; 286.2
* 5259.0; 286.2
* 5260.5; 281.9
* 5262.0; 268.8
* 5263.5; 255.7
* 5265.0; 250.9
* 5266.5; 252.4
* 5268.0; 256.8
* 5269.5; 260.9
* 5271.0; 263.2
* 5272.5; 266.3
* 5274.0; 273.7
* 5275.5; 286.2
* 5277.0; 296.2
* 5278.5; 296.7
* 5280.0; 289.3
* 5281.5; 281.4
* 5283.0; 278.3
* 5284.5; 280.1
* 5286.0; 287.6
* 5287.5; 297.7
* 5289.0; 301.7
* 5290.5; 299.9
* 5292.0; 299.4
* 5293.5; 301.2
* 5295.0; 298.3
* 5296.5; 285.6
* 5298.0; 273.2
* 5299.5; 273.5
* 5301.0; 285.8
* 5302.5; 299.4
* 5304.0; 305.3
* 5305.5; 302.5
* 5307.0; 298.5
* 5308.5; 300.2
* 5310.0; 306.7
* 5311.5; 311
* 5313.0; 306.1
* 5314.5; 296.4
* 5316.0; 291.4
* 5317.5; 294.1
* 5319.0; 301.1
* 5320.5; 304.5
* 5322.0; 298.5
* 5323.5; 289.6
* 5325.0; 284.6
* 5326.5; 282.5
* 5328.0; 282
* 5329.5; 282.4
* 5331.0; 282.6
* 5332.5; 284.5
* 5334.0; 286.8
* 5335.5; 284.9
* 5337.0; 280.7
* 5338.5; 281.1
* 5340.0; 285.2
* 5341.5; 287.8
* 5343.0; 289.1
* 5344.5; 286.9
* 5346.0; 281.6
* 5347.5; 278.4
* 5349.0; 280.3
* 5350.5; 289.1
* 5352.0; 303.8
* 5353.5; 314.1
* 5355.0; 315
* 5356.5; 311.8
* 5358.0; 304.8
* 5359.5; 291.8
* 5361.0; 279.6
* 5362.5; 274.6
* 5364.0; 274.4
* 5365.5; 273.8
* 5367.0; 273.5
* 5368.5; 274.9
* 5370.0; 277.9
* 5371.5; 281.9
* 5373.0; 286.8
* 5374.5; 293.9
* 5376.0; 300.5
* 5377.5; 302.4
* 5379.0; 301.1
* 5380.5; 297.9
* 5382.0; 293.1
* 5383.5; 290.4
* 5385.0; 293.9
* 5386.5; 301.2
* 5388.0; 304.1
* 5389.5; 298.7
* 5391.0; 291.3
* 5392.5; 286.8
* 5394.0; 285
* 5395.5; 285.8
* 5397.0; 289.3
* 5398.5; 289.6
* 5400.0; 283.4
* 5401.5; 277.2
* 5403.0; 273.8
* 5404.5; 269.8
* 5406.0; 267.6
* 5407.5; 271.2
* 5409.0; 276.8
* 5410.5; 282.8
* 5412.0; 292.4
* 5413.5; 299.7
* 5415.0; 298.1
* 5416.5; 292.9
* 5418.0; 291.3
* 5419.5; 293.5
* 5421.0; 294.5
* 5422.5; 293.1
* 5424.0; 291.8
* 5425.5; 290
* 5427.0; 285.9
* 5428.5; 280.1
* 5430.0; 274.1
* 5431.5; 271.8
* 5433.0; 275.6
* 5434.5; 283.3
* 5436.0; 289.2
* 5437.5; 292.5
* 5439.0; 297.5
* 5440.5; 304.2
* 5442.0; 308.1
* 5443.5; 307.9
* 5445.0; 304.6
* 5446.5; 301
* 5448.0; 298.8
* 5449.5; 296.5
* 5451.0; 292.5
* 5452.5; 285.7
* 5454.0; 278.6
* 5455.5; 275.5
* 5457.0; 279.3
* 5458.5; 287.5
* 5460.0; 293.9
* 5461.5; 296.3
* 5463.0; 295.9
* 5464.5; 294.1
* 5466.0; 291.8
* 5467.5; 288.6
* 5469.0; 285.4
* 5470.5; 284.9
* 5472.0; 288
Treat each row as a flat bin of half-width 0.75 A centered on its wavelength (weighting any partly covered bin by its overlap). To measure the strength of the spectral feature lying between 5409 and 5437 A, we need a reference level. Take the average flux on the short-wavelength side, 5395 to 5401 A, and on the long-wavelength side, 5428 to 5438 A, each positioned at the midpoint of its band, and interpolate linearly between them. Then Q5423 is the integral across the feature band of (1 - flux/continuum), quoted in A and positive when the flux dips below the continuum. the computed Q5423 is -0.5 A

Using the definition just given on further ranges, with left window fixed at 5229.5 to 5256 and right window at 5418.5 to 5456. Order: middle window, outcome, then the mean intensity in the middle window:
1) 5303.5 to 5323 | -1.2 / 301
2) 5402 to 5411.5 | 0.5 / 274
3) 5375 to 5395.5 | -0.6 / 295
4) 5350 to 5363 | -0.6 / 299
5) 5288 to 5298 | -0.5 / 296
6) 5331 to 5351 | 0.0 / 284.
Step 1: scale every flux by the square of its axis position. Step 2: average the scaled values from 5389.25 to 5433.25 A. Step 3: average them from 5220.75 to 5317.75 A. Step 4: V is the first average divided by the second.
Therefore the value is 1.07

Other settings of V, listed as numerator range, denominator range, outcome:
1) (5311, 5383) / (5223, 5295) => 1.08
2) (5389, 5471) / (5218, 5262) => 1.12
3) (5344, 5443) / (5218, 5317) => 1.07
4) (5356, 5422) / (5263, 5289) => 1.09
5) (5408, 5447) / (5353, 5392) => 1.02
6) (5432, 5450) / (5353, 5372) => 1.06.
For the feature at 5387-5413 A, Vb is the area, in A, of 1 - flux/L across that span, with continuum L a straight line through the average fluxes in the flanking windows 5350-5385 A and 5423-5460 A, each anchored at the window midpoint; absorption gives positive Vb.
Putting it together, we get 0.6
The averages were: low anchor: 292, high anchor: 290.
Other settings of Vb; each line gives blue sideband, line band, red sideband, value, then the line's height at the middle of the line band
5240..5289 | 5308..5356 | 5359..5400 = -1.3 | 284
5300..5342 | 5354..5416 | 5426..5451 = 0.8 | 292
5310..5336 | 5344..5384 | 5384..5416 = -0.1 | 289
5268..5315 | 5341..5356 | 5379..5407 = -0.2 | 289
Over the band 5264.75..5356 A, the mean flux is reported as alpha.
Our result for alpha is 289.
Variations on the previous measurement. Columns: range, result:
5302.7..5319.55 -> 301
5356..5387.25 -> 289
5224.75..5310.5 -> 281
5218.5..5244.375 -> 274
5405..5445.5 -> 289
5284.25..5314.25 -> 296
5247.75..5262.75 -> 278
